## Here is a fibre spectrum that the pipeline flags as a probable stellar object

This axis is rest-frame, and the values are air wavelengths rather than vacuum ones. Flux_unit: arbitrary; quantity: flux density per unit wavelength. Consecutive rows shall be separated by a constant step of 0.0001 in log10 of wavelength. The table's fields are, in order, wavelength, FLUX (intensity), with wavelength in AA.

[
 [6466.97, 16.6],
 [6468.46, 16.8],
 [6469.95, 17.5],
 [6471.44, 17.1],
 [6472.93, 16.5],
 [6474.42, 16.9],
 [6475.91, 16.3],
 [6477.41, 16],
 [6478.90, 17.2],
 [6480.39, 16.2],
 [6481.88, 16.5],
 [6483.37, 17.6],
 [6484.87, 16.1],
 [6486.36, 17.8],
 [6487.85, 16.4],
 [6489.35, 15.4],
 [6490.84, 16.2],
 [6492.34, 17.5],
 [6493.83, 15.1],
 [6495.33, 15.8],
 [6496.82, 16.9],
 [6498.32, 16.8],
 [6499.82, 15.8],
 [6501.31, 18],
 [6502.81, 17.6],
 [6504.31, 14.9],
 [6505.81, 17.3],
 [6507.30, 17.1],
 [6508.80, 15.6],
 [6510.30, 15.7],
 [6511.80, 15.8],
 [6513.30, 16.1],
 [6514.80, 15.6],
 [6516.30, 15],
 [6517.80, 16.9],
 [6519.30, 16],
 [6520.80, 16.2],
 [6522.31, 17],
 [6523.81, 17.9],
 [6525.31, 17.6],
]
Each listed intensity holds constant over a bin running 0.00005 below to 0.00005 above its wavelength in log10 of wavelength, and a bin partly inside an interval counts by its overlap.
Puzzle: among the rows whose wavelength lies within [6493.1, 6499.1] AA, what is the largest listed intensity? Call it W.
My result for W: 16.9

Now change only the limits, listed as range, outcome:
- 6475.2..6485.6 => 17.6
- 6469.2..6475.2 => 17.5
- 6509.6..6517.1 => 16.1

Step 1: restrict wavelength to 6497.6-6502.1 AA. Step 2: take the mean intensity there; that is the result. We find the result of 16.9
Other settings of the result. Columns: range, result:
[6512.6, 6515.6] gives 15.8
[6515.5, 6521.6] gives 16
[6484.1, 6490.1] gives 16.4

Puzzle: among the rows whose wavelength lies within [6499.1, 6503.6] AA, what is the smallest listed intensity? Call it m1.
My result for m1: 15.8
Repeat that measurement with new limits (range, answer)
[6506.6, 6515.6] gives 15.6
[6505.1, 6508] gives 17.1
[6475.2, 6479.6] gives 16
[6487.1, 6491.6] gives 15.4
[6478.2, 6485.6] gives 16.1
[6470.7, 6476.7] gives 16.3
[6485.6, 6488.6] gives 16.4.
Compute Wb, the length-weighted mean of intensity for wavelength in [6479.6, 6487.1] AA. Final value 16.8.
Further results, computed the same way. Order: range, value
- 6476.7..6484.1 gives 16.7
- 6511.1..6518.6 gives 15.9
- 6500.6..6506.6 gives 16.9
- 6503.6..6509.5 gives 16.3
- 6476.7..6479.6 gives 16.6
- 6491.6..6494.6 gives 16.3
